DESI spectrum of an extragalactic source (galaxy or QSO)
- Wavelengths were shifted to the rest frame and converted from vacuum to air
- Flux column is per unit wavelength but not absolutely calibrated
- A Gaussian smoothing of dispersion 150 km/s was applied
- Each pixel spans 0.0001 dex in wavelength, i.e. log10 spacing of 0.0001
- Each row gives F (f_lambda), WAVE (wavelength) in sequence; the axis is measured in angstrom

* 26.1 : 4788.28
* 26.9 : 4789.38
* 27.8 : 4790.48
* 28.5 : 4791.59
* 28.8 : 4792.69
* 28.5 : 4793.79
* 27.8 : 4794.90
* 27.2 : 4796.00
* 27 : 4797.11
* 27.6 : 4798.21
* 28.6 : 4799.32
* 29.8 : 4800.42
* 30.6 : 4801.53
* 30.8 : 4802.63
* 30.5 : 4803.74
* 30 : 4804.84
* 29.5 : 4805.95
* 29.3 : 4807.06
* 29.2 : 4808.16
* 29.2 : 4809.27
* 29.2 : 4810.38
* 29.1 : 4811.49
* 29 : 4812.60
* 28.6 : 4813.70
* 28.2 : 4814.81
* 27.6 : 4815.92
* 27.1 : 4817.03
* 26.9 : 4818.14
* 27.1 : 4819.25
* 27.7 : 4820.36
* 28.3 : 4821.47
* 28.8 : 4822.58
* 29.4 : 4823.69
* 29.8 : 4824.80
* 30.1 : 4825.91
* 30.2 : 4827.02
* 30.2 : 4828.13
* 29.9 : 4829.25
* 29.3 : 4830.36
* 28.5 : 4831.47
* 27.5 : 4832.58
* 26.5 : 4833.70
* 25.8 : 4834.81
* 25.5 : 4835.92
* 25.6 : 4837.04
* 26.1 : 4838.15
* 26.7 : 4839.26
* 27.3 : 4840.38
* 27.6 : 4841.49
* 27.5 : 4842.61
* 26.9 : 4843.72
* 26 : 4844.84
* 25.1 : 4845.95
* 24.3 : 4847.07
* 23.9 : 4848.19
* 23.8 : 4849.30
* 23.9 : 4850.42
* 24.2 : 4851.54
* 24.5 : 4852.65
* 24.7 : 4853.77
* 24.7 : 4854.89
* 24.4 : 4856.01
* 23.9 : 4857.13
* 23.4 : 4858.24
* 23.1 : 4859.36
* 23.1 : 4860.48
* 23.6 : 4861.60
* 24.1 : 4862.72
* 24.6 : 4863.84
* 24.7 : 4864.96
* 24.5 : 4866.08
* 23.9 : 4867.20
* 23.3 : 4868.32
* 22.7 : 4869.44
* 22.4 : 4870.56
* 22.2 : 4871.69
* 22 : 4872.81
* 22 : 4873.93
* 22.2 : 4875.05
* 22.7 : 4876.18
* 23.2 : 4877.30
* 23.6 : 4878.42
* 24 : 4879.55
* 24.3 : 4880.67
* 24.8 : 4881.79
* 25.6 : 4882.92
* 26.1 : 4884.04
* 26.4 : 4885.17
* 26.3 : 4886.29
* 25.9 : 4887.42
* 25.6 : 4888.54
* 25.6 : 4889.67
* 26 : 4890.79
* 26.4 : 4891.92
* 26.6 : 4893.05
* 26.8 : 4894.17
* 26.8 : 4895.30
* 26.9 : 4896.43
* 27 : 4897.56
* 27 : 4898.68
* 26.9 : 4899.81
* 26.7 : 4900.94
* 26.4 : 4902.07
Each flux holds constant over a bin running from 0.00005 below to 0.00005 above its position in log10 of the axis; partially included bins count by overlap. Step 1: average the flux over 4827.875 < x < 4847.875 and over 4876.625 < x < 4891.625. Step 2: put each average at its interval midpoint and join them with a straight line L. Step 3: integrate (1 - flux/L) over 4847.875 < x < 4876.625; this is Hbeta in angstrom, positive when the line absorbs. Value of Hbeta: 2.7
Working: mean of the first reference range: 26.9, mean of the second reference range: 25.2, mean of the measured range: 23.6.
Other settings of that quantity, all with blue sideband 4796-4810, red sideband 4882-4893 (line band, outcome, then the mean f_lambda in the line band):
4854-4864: 1.2 angstrom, 23.9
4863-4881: 2.2 angstrom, 23.3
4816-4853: 1.3 angstrom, 27.1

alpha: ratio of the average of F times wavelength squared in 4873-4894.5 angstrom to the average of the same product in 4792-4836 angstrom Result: 0.9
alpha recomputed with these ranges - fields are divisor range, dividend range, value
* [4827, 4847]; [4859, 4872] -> 0.88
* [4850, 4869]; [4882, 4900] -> 1.11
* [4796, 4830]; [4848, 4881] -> 0.83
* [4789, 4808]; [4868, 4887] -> 0.85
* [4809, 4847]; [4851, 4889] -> 0.88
